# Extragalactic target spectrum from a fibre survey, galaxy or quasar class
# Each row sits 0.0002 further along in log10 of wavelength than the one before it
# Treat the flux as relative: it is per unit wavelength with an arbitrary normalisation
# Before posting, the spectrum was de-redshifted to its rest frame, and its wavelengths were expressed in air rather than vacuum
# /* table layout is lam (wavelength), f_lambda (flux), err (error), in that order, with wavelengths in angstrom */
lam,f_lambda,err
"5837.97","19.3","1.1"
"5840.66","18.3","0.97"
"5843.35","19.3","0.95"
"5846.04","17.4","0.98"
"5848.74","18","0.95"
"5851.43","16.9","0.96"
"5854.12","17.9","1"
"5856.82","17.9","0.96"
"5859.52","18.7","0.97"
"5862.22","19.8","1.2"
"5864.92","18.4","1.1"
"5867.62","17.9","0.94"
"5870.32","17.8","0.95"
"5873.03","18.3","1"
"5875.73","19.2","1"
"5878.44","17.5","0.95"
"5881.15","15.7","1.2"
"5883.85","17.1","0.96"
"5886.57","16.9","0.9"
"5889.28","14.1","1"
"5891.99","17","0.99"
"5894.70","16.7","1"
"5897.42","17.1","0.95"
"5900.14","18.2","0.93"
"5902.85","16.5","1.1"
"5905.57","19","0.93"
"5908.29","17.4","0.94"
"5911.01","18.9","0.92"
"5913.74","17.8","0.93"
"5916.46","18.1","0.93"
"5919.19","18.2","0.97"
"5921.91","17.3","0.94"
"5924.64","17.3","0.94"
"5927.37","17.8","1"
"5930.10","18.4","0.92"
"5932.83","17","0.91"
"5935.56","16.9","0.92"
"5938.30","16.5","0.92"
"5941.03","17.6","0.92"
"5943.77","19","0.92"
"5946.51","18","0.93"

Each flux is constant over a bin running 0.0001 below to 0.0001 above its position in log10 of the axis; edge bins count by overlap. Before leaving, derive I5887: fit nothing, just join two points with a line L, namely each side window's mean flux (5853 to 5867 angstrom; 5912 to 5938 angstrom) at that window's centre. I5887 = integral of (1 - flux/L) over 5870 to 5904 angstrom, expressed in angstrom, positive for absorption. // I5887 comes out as 2.0 angstrom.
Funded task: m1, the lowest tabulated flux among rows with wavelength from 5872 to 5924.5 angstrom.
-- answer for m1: 14.1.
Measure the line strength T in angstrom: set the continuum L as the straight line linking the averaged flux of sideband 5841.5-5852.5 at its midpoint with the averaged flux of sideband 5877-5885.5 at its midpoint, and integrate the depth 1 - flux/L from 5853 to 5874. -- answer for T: -1.16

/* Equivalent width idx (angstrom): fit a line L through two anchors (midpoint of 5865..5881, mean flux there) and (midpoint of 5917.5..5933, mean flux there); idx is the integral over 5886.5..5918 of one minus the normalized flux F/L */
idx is 0.9 angstrom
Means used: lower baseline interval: 18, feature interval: 17.3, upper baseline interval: 17.7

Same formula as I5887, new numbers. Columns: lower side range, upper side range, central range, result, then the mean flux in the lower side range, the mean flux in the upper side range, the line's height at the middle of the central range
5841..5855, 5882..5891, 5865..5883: -1.2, 17.9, 16.1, 16.7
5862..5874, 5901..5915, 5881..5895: 1.4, 18.3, 17.9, 18.1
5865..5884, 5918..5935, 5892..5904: 0.4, 17.7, 17.6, 17.7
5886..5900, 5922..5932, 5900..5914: -0.8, 16.5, 17.7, 17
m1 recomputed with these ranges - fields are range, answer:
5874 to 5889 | 15.7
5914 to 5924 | 17.3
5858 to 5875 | 17.8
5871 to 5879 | 17.5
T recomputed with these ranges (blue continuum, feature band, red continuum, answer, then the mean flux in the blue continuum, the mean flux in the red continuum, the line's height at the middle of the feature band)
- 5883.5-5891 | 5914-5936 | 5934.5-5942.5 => -1.23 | 15.9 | 17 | 16.7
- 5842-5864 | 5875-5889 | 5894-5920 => 0.82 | 18.2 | 17.8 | 18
